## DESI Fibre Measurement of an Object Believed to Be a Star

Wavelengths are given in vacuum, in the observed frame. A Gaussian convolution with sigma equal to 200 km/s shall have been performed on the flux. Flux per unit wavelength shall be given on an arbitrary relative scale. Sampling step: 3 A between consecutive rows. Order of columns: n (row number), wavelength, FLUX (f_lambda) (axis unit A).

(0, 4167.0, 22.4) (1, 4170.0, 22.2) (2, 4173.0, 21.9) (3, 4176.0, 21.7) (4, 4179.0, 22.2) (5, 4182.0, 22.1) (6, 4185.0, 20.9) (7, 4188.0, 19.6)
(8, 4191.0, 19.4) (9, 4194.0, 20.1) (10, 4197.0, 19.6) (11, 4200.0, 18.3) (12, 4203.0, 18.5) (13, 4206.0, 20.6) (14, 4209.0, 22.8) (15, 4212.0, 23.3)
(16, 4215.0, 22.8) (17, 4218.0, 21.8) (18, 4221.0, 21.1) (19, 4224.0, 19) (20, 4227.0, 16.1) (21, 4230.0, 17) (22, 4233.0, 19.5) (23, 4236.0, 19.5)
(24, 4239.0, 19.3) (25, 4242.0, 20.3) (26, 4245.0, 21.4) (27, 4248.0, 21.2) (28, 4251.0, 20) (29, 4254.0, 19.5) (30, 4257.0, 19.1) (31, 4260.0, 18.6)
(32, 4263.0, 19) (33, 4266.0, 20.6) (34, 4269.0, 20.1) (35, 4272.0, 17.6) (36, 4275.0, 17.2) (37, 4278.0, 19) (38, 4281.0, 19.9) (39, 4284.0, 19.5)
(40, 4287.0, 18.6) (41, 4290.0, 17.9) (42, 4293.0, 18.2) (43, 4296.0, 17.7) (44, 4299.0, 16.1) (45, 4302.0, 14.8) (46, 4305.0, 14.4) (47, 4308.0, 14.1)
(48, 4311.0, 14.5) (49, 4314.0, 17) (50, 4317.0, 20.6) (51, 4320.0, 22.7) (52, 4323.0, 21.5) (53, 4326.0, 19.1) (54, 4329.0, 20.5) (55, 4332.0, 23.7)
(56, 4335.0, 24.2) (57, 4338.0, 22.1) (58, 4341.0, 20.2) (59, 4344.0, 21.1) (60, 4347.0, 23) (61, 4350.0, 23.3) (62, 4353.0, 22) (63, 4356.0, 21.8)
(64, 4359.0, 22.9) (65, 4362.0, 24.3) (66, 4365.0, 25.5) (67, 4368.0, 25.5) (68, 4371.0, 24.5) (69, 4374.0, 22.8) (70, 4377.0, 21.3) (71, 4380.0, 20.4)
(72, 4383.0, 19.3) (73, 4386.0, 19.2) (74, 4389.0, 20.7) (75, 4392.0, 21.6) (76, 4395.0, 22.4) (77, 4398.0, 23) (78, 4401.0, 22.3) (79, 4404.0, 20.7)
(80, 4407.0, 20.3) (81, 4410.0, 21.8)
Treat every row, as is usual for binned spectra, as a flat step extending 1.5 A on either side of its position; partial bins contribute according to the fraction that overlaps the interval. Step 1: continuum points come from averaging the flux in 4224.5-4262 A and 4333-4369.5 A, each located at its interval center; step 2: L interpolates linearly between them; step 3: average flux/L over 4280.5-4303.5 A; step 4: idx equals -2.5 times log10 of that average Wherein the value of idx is 0.179 mag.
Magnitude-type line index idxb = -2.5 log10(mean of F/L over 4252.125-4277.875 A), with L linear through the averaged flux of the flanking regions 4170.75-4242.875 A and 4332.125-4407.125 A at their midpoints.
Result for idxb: 0.11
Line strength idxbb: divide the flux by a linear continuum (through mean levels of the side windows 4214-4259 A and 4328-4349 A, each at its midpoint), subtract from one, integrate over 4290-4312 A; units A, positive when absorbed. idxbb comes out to 5.6 A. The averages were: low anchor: 19.8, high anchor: 22.2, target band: 15.9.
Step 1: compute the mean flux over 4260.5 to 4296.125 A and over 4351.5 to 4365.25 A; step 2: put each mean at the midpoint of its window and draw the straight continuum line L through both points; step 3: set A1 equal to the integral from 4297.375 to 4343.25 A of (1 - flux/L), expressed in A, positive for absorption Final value 4.5 A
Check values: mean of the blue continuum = 18.8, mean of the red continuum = 23.1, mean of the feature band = 19.1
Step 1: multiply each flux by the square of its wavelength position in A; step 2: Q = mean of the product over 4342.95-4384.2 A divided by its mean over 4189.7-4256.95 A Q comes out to 1.21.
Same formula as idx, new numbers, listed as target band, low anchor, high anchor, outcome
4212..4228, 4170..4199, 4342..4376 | 0.04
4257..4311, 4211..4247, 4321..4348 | 0.18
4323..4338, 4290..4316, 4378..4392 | -0.25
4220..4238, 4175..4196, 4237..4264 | 0.08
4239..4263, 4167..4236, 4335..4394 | 0.06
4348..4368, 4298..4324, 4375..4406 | -0.20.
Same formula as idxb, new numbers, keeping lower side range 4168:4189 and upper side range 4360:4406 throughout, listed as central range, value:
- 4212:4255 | 0.09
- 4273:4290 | 0.17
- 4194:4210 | 0.09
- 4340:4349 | 0.02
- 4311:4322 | 0.14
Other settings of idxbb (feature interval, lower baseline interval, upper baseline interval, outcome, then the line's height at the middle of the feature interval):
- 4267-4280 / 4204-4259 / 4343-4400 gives 1.4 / 20.9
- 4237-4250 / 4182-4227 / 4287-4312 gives -1.3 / 18.7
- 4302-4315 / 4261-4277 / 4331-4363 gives 3.7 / 20.7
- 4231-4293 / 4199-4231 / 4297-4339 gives 0.8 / 19.6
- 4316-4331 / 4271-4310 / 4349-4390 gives -1.2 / 19.4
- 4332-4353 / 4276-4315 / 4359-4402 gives -2.5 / 20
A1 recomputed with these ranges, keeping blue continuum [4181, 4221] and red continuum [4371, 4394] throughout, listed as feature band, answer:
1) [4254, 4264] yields 0.9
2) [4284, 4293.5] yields 1.1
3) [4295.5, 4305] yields 2.3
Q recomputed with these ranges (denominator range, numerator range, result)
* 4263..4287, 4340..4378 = 1.25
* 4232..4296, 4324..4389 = 1.20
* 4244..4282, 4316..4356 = 1.16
